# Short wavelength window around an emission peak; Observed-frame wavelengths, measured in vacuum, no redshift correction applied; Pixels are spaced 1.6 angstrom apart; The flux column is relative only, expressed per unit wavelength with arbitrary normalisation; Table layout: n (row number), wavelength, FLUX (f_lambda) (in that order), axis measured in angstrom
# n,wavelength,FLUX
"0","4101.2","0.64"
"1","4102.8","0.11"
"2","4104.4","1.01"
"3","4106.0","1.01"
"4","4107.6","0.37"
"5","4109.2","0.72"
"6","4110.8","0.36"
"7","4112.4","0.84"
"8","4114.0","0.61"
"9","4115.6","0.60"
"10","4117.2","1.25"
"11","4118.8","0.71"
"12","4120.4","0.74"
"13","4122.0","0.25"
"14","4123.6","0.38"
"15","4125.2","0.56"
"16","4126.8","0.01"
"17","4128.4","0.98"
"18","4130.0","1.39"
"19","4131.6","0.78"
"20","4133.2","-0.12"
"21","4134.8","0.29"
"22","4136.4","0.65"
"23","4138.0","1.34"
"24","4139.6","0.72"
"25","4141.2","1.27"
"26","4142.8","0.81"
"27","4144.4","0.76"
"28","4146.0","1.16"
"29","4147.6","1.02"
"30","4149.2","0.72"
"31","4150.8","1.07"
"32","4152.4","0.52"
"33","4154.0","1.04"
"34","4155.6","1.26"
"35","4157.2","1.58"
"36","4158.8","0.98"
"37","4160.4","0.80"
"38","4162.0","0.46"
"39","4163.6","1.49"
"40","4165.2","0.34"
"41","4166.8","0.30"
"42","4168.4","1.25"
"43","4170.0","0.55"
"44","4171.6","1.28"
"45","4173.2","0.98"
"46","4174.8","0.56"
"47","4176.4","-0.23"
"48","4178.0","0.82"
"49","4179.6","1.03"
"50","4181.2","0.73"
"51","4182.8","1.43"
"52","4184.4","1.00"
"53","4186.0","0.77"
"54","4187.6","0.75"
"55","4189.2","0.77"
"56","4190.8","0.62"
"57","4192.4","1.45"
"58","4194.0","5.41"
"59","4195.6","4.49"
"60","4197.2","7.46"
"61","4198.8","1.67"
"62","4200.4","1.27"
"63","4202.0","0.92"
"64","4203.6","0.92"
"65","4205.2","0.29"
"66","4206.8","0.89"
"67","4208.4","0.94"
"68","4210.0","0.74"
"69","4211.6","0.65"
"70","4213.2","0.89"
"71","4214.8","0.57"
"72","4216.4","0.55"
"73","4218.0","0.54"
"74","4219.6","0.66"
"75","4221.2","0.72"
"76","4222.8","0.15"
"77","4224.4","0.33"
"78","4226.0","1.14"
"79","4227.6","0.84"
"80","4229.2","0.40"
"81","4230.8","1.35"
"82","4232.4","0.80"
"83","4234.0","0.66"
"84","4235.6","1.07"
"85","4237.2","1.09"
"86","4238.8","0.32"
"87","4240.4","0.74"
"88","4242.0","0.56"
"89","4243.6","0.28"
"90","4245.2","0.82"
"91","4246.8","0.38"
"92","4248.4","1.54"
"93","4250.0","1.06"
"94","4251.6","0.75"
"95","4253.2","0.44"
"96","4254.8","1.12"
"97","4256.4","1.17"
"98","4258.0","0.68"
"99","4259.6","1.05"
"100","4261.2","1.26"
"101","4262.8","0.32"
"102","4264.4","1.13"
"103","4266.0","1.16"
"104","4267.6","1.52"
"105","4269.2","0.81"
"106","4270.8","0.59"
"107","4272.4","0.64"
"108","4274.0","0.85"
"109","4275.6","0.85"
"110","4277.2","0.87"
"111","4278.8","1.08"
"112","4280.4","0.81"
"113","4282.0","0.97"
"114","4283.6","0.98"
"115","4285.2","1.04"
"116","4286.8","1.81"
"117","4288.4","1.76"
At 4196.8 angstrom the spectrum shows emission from [O II] 3727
